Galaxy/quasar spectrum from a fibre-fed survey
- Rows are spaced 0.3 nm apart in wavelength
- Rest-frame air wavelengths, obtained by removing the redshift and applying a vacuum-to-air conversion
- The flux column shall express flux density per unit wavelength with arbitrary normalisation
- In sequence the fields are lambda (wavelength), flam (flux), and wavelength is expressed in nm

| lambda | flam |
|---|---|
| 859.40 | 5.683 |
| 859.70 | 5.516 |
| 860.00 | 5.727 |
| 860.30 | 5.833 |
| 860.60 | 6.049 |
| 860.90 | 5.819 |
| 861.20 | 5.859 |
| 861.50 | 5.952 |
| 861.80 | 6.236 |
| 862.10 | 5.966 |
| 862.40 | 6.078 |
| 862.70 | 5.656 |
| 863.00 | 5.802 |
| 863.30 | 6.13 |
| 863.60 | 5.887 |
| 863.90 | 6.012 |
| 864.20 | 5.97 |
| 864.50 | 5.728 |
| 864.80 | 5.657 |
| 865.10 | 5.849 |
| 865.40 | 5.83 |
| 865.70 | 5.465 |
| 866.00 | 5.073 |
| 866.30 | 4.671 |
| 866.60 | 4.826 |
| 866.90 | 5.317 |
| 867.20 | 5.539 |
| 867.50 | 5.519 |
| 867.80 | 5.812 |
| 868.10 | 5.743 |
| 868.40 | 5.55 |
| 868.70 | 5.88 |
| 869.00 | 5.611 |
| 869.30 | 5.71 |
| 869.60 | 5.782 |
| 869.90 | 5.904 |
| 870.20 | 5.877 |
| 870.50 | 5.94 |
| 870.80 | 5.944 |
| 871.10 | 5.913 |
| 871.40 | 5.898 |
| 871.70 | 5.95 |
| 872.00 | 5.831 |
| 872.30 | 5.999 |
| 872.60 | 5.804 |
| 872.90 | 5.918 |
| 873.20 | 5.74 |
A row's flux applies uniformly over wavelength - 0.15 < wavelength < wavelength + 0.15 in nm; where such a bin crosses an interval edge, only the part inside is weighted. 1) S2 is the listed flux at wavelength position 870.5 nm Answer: 5.94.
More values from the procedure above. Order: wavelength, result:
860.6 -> 6.049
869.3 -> 5.71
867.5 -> 5.519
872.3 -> 5.999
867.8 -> 5.812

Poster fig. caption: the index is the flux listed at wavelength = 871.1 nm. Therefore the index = 5.913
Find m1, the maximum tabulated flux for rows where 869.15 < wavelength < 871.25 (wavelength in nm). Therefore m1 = 5.944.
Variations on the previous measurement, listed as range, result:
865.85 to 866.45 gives 5.073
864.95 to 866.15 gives 5.849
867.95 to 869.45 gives 5.88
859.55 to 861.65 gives 6.049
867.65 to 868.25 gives 5.812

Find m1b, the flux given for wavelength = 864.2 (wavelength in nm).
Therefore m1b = 5.97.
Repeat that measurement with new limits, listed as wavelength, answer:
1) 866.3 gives 4.671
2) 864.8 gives 5.657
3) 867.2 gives 5.539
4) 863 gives 5.802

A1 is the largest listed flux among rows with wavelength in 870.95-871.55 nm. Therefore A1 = 5.913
